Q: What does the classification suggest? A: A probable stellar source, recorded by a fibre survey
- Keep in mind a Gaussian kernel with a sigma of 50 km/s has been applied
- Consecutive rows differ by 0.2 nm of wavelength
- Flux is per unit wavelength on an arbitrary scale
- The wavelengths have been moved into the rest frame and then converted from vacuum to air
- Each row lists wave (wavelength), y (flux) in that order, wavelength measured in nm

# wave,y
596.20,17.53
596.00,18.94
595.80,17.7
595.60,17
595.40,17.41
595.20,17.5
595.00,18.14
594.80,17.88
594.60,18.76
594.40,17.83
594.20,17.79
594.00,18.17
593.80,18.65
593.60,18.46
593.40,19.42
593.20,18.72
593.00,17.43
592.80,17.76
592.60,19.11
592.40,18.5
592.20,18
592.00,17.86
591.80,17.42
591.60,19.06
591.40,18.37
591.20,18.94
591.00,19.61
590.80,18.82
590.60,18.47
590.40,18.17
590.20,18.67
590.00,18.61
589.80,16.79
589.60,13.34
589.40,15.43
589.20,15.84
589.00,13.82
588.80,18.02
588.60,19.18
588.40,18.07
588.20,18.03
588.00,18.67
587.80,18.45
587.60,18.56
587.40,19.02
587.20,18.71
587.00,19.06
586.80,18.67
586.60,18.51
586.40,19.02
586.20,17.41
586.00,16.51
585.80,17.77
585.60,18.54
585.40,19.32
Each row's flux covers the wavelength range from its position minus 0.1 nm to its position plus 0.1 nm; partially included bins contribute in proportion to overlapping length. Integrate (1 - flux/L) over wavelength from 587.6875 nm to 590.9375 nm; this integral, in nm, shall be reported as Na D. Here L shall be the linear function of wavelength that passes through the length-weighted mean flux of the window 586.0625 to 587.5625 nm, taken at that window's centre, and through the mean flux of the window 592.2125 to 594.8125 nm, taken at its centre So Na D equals 0.186 nm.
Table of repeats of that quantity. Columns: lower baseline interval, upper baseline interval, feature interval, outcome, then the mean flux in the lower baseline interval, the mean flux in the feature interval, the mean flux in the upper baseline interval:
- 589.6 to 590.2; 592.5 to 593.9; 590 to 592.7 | -0.12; 17.1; 18.5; 18.5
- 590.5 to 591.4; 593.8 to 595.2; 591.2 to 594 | 0.02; 18.9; 18.4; 18.1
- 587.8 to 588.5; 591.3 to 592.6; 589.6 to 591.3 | 0.01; 18.3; 18.2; 18.3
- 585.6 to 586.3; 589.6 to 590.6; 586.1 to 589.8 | -0.02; 17.4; 17.6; 17.6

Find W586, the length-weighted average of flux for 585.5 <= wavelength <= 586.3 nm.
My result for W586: 17.6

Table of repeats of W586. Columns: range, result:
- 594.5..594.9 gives 18.3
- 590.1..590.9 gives 18.5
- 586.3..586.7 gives 18.8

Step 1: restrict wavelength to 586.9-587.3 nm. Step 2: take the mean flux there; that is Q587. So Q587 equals 18.9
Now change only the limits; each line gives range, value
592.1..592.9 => 18.3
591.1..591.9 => 18.4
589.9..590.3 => 18.6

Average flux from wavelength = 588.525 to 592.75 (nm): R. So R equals 17.7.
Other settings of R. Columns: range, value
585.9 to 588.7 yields 18.4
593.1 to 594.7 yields 18.5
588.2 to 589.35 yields 17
